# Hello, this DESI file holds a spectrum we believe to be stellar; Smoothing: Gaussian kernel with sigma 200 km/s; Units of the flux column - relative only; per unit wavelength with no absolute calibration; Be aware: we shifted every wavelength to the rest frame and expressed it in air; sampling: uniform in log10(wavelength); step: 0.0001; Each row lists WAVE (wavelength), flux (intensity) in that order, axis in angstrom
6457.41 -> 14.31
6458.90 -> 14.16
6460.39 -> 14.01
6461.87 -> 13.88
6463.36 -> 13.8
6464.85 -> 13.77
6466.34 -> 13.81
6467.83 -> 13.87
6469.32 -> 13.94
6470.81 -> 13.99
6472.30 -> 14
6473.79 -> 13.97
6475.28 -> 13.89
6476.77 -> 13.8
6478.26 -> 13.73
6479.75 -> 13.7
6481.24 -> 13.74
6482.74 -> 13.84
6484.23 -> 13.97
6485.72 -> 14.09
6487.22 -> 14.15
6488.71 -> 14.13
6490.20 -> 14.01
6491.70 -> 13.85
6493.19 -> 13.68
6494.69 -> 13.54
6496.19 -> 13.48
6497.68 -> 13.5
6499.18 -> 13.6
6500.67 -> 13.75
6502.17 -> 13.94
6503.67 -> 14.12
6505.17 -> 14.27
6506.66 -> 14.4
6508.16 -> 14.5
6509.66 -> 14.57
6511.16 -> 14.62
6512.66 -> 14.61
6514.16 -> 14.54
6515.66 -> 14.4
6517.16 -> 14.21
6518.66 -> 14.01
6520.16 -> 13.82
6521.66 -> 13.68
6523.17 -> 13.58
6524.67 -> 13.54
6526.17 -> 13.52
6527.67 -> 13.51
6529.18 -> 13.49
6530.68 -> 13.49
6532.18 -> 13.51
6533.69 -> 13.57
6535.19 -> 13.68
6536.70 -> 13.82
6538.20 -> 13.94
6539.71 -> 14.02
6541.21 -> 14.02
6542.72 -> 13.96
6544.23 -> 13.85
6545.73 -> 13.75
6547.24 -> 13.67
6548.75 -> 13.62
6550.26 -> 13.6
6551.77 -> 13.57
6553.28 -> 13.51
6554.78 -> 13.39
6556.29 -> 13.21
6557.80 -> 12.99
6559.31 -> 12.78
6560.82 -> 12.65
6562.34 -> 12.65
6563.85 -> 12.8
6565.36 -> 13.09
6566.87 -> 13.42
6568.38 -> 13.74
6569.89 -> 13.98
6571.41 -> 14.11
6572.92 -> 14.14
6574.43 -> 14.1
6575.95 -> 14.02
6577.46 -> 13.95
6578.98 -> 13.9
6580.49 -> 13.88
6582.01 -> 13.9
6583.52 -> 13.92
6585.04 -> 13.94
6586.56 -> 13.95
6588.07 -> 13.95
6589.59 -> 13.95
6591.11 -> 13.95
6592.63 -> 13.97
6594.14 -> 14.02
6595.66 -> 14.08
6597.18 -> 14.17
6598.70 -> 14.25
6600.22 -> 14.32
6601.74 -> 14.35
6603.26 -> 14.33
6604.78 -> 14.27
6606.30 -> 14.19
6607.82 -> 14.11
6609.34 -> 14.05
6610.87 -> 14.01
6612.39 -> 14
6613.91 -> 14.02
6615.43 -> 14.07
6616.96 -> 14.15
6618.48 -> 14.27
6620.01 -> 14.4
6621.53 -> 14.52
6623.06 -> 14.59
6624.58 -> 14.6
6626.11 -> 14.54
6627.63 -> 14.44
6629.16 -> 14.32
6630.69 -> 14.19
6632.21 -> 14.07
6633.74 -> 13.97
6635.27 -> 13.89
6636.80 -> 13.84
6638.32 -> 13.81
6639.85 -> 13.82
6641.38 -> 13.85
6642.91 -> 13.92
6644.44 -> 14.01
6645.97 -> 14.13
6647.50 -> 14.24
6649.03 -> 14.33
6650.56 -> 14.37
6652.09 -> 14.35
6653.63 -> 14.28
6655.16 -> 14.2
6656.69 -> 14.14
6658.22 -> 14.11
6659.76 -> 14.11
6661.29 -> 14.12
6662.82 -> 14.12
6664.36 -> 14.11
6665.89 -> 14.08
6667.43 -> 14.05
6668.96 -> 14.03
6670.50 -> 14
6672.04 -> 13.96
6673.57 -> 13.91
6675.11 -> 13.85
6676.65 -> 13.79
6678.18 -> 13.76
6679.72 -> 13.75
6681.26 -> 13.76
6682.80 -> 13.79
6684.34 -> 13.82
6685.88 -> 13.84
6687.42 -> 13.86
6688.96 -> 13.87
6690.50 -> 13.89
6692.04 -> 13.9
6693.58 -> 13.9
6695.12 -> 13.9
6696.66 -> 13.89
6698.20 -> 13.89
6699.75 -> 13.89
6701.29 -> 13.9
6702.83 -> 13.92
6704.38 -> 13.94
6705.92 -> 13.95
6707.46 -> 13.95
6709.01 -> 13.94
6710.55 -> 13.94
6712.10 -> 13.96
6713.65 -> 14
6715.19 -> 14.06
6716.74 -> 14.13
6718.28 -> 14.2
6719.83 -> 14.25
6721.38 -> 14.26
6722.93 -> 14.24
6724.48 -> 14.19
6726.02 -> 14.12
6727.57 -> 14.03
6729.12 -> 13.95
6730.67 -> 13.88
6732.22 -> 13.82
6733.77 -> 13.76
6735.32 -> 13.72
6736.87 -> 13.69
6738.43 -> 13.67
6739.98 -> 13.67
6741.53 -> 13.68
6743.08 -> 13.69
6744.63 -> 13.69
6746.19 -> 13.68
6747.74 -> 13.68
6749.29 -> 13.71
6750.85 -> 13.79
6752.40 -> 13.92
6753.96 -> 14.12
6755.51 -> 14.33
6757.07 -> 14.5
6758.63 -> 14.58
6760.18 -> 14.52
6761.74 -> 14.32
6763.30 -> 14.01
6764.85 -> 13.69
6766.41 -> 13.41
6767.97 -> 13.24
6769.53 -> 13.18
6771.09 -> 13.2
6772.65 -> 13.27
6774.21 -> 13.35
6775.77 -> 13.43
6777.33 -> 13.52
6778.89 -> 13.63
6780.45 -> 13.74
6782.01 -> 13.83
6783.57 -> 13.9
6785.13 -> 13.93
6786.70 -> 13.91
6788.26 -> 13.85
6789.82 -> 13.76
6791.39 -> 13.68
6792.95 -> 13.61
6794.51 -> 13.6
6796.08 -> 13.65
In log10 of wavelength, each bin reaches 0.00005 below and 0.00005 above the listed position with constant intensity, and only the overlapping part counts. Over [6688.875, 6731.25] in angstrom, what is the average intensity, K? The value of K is 14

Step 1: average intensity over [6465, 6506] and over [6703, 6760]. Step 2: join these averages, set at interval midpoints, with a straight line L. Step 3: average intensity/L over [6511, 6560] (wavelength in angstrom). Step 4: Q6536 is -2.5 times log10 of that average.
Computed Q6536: 0.01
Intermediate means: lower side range 13.9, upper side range 14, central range 13.7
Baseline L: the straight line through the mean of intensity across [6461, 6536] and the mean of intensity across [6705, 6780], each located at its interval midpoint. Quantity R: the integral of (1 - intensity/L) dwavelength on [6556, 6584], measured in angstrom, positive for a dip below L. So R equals 0.7 angstrom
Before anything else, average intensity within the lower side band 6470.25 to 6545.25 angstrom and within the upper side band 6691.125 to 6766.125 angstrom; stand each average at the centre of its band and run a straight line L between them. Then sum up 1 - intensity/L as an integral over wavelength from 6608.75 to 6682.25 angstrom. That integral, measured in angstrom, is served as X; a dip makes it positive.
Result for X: -0.82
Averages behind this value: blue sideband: 13.9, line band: 14.1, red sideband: 14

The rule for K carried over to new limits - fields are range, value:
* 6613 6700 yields 14.1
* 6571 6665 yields 14.1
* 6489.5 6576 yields 13.7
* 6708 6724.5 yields 14.1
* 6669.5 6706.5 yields 13.9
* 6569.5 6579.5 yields 14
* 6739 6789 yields 13.8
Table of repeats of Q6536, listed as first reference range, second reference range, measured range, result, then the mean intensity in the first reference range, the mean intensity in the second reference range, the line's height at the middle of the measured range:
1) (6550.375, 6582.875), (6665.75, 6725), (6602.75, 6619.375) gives -0.04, 13.5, 13.9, 13.7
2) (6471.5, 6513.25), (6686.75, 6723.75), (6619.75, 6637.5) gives -0.02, 14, 14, 14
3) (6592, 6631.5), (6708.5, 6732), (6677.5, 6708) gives 0.02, 14.2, 14.1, 14.1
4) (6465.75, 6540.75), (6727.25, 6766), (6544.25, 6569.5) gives 0.05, 13.9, 13.9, 13.9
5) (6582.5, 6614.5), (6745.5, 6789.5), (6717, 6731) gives -0.02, 14.1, 13.8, 13.9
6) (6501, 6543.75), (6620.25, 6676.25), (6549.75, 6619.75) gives 0.02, 14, 14.1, 14.1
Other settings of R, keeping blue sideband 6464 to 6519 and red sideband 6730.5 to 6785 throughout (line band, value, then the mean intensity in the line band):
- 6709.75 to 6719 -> -0.2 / 14.1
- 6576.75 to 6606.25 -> -0.3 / 14.1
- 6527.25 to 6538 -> 0.3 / 13.6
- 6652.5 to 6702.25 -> -0.4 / 14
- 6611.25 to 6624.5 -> -0.4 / 14.3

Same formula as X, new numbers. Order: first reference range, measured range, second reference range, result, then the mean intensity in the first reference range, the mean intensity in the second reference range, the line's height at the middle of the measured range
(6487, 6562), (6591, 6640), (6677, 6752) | -1.2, 13.8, 13.9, 13.8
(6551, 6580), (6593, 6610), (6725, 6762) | -0.8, 13.5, 13.9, 13.6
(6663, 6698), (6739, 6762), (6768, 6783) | -0.7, 13.9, 13.5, 13.6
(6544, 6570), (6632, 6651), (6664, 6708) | -0.4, 13.3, 13.9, 13.7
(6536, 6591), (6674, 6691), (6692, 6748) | 0.1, 13.7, 13.9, 13.9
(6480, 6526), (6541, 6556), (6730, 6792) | 0.3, 14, 13.8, 14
